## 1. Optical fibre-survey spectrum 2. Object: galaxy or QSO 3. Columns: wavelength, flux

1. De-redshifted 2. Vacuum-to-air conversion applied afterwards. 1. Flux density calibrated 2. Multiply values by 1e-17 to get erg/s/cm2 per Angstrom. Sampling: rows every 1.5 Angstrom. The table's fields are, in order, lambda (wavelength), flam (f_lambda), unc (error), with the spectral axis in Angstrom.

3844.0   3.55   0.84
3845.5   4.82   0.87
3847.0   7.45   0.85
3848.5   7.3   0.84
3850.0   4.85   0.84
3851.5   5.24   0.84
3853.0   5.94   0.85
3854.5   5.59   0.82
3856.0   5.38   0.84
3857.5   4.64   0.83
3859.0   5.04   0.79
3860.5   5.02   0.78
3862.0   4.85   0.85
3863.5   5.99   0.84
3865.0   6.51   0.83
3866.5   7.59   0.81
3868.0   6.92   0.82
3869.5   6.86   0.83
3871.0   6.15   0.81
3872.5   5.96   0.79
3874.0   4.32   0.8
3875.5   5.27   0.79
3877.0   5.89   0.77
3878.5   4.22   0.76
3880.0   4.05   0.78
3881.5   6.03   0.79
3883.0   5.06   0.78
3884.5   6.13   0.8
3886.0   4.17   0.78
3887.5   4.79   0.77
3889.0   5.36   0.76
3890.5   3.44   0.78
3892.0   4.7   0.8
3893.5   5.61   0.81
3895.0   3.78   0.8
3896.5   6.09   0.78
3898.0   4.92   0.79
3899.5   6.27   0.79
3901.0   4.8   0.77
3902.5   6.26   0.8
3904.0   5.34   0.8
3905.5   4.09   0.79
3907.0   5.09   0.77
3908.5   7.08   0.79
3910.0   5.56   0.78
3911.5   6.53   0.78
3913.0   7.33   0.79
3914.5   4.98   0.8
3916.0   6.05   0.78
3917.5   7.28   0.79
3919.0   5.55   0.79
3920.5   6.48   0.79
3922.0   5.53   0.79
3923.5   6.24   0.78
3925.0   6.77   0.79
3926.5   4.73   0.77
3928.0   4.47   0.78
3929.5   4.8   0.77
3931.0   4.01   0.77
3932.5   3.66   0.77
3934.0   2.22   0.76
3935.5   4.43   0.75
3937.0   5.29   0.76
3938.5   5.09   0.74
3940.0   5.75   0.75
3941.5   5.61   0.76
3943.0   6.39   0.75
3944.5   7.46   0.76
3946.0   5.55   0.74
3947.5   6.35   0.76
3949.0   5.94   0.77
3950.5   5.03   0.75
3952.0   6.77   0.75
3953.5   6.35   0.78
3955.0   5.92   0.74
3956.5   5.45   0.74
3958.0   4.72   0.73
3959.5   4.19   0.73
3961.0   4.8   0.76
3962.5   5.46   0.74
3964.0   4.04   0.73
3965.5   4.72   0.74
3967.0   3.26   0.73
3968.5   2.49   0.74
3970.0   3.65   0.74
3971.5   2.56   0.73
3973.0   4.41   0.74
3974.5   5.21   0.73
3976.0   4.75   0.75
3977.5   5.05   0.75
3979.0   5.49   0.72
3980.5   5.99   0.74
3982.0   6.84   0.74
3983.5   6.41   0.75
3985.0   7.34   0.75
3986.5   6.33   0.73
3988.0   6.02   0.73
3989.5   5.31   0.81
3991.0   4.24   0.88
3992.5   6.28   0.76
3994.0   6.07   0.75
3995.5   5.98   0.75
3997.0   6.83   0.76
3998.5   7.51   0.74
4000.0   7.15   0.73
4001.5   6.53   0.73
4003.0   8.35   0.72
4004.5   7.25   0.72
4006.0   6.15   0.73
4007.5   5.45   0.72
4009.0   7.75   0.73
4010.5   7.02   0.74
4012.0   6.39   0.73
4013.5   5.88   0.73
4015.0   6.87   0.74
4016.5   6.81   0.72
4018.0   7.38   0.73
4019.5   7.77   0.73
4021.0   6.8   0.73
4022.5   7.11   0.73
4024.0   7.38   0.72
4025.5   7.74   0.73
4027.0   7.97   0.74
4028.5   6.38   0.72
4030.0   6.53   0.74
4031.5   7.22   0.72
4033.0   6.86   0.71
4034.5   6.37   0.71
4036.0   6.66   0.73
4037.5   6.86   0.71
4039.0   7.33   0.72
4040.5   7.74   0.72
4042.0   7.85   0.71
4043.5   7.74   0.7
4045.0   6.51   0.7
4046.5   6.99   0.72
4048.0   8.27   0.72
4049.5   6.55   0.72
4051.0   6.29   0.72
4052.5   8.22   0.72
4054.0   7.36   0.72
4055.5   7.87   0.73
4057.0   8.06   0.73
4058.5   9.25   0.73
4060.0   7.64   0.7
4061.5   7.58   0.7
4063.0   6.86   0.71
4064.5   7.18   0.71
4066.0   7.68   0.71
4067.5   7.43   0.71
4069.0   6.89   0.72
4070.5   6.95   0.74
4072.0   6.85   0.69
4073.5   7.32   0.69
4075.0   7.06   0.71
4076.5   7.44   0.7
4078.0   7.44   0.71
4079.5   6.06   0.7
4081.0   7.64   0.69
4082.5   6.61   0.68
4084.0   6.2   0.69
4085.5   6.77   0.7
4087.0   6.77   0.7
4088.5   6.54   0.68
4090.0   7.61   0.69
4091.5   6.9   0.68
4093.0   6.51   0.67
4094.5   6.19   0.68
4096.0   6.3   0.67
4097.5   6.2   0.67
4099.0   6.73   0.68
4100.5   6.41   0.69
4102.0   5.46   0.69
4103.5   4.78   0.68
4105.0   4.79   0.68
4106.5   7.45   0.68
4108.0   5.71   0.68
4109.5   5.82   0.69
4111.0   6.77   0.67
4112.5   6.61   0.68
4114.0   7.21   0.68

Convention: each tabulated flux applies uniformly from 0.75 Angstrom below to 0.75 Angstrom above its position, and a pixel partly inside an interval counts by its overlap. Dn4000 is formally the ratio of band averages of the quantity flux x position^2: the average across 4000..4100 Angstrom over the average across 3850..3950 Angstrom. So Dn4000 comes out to 1.4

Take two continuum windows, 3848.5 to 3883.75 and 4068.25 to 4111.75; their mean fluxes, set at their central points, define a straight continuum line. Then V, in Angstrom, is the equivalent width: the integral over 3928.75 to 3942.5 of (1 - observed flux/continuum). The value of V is 3.1 Angstrom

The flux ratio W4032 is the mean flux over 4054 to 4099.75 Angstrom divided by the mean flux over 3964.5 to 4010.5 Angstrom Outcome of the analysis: 1.24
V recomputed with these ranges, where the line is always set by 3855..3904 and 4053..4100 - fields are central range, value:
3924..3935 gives 2.6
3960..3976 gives 5.3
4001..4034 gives -2.0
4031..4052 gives -1.0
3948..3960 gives 0.9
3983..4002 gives 0.2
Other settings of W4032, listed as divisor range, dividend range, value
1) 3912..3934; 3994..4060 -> 1.31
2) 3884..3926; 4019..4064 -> 1.31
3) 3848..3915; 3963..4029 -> 1.11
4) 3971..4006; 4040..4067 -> 1.25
